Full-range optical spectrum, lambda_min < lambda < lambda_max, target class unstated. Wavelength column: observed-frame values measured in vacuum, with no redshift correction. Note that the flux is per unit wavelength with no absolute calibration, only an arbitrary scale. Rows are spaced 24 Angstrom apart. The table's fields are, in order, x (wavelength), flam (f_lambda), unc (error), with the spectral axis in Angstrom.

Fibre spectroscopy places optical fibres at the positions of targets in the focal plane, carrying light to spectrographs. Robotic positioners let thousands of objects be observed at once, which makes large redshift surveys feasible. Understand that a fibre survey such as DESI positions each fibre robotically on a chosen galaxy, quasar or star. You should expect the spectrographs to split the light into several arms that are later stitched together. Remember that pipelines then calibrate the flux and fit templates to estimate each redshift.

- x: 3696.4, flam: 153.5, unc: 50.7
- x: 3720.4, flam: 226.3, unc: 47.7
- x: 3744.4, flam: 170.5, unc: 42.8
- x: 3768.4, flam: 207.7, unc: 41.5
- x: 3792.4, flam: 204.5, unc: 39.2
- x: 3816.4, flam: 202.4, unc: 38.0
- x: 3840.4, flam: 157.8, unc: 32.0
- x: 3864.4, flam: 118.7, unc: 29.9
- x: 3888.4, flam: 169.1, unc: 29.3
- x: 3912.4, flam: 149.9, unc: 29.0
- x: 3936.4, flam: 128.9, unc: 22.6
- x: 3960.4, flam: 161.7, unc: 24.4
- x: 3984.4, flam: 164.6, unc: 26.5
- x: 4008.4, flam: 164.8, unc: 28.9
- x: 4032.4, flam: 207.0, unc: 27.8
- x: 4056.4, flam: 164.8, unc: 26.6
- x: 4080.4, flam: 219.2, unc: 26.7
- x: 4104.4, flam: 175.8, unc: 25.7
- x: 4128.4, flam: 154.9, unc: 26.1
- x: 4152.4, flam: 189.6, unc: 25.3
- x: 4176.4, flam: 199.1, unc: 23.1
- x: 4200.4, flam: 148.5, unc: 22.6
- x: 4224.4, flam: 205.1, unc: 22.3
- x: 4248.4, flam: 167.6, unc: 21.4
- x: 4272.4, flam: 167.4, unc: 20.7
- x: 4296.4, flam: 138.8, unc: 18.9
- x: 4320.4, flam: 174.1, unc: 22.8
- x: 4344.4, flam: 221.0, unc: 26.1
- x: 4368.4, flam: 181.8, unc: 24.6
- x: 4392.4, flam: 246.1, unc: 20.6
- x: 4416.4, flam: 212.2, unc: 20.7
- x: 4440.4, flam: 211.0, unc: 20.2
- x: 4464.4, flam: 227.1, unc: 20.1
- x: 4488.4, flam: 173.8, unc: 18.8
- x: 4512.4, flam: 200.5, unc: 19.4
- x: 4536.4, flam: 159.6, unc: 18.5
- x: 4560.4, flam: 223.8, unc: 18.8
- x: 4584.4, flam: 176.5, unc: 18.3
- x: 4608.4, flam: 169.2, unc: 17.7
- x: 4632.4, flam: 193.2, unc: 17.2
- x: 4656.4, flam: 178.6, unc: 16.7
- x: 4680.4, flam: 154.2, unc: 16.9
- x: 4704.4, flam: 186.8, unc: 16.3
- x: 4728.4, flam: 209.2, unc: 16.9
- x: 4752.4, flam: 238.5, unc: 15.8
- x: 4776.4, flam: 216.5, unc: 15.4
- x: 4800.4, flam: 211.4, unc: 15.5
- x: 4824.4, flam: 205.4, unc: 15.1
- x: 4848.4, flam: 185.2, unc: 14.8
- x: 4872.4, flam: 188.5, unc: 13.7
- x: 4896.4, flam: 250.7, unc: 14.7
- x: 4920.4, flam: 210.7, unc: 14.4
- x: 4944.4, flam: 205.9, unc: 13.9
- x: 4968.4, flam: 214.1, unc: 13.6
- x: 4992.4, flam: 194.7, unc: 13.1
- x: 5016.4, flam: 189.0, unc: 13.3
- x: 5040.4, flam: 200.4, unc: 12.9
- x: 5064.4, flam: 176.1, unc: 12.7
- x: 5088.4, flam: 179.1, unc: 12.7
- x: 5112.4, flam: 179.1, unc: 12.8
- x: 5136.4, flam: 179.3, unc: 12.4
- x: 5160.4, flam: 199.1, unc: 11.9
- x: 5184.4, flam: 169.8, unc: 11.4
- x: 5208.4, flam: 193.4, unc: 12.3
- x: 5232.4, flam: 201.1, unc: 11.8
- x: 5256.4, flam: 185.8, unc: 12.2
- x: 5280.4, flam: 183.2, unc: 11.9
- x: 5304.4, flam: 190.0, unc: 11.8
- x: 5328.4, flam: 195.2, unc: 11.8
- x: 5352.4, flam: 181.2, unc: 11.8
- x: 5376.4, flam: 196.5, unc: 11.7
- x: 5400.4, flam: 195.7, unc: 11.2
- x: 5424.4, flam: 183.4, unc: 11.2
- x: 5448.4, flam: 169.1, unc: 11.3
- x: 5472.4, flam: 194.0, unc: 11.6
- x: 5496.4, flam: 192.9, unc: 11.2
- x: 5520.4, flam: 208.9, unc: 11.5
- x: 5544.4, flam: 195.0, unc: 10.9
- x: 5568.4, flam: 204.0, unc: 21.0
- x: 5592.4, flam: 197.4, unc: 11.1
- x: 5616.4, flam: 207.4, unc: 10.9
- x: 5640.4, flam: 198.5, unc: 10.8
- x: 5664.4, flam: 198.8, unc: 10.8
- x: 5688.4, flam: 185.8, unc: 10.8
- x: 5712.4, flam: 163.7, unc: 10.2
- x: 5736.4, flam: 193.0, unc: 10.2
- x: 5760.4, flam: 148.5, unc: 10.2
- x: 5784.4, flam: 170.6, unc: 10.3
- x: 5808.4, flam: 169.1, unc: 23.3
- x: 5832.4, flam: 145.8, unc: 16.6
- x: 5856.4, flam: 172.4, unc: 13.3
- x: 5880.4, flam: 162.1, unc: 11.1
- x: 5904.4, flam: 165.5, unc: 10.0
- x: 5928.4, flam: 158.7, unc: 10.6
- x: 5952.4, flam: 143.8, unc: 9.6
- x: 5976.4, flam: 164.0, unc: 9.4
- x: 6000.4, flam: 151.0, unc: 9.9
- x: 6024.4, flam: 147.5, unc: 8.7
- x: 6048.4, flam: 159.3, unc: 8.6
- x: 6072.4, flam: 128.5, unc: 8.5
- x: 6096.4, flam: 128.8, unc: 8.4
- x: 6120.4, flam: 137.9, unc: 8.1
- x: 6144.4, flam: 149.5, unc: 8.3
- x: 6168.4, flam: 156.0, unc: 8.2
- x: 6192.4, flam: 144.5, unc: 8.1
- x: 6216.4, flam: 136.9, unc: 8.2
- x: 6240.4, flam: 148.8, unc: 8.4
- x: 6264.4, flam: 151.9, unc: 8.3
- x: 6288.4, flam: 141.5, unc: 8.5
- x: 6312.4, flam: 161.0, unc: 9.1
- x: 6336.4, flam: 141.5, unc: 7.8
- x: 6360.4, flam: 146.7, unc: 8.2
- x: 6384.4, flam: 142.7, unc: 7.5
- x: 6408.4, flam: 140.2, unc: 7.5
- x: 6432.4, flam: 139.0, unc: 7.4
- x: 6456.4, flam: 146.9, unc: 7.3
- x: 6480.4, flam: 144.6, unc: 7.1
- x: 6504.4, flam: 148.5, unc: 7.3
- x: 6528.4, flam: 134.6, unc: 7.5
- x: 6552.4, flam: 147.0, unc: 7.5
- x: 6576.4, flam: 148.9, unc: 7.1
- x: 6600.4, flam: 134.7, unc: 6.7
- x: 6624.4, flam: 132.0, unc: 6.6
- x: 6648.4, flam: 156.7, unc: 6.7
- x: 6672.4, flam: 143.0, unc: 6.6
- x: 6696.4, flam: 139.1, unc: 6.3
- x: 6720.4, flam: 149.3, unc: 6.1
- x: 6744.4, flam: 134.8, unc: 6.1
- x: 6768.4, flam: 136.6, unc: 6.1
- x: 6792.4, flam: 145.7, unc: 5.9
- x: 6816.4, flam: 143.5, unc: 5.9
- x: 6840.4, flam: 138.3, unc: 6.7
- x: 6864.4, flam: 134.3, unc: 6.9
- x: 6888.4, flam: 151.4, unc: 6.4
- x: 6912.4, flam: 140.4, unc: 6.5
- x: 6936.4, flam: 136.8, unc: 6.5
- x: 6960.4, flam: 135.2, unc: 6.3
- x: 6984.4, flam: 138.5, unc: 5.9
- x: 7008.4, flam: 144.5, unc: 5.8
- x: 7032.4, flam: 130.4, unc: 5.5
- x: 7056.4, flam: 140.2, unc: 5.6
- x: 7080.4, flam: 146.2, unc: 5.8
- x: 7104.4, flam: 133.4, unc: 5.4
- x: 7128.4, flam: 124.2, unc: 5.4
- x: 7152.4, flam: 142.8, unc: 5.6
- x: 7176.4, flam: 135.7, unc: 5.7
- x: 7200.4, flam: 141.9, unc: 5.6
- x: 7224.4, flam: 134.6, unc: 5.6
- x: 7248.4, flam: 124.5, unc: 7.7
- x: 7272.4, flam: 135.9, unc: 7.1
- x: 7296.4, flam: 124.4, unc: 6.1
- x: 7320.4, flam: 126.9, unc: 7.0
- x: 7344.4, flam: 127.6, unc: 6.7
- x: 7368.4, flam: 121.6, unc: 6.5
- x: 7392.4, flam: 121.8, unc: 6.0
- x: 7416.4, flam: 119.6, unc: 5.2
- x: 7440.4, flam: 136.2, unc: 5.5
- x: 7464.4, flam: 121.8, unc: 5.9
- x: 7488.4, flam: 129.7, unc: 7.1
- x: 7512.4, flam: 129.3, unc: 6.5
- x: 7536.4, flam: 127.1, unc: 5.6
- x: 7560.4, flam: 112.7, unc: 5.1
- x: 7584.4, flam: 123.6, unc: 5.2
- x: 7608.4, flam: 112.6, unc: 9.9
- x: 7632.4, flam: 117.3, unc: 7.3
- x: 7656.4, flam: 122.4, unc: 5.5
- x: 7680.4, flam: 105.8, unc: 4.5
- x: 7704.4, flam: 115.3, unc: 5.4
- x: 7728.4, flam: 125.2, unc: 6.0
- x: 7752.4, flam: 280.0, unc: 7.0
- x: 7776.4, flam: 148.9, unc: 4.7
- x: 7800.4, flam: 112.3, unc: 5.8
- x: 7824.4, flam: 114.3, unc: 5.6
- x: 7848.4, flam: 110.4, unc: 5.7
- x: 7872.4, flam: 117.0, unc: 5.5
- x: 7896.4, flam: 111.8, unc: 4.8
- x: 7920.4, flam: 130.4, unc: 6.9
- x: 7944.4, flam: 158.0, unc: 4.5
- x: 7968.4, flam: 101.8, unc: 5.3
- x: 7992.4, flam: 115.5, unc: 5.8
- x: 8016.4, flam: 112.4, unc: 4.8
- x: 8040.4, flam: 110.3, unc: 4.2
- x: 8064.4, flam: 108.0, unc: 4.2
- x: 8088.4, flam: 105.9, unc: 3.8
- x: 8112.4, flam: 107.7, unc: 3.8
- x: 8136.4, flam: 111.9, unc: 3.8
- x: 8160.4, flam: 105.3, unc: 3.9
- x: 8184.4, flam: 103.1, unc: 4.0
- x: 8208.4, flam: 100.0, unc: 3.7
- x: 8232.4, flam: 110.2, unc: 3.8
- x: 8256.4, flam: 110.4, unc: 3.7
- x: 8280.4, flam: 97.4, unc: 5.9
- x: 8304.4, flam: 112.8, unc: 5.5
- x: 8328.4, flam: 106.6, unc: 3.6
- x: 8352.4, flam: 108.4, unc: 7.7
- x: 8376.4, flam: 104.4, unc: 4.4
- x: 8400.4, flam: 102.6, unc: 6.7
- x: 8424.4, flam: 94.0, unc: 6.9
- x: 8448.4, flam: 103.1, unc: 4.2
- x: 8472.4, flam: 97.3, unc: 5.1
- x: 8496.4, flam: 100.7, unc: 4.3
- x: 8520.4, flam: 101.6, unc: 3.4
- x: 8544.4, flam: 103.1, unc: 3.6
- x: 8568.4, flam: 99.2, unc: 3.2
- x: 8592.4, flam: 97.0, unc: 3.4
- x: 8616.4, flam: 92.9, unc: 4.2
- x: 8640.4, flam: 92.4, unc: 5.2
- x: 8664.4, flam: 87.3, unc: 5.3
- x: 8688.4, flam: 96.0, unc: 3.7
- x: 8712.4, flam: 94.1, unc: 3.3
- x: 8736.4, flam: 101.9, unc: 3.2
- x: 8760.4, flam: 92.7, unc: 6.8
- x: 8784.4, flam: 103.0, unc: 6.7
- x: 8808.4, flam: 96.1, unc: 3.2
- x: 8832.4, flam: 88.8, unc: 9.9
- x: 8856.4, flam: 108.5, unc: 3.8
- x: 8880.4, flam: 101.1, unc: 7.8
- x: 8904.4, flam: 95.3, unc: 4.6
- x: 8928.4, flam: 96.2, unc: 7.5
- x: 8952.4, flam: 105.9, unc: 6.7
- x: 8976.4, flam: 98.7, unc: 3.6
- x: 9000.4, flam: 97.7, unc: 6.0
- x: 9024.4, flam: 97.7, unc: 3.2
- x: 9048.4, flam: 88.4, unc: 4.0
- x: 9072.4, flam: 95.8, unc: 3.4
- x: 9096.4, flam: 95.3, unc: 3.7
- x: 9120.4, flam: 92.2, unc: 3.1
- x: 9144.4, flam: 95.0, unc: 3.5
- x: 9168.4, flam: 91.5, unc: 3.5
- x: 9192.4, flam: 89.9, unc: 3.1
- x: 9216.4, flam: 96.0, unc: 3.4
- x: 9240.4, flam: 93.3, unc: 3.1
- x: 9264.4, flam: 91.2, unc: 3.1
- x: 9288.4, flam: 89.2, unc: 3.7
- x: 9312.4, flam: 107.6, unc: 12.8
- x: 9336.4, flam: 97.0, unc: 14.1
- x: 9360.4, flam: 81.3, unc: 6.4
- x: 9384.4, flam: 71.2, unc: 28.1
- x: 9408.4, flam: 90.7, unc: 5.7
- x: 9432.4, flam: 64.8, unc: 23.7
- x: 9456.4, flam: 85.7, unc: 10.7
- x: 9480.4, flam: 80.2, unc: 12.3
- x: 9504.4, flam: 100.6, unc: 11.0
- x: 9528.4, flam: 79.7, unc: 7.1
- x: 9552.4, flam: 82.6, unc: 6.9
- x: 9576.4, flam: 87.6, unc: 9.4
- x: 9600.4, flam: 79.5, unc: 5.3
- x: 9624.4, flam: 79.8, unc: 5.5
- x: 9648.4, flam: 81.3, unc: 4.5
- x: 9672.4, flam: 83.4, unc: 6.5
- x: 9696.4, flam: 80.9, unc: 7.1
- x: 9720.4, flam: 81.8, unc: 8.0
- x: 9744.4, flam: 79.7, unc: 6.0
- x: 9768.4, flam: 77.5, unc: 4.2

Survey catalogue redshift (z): 0.181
